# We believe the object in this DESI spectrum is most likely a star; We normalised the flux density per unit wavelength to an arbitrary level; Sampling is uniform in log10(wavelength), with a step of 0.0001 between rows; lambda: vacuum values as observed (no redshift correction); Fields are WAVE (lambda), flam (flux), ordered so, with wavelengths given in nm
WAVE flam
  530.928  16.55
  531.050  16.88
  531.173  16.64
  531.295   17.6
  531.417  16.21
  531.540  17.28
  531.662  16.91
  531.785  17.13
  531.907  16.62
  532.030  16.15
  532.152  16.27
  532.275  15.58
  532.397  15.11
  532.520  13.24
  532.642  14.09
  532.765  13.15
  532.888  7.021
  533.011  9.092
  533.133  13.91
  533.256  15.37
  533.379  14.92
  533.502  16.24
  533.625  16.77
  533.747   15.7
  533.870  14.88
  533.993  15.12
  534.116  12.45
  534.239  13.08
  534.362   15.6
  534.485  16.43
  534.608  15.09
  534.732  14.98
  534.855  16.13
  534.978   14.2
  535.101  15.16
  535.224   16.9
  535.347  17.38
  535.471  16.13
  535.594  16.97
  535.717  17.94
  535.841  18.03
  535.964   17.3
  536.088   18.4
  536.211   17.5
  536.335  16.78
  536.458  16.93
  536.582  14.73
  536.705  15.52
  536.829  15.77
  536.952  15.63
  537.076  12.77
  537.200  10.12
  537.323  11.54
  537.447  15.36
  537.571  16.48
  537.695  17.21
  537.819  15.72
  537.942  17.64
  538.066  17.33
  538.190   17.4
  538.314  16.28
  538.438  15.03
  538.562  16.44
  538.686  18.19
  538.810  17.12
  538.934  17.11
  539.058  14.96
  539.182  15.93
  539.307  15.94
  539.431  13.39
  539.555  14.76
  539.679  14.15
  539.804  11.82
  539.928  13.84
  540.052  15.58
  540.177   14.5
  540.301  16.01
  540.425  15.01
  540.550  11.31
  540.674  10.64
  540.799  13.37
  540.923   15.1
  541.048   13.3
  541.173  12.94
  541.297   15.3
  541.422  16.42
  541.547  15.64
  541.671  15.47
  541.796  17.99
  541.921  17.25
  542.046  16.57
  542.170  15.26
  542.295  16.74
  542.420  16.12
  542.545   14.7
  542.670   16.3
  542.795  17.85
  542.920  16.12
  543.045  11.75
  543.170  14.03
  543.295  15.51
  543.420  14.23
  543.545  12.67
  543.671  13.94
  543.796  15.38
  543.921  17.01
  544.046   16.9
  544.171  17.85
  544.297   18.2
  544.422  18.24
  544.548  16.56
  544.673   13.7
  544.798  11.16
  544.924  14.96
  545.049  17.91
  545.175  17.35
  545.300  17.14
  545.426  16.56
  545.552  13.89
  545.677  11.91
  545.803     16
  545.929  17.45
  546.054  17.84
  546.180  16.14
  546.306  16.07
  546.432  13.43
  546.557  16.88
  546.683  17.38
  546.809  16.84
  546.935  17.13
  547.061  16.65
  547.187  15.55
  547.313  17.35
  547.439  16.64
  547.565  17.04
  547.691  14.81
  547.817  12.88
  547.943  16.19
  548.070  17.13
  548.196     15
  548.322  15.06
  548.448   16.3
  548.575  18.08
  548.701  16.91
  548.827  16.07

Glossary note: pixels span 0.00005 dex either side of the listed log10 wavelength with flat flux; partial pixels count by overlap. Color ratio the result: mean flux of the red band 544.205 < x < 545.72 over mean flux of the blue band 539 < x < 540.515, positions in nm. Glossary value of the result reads 1.08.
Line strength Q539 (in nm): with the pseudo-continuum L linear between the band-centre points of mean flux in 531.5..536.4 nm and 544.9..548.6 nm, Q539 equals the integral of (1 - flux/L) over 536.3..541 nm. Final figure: 0.18 nm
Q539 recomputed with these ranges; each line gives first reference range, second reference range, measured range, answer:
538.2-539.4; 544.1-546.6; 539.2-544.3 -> 0.36 nm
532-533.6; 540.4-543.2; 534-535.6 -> -0.14 nm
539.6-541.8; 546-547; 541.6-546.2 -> -0.10 nm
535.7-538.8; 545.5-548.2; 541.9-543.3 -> 0.03 nm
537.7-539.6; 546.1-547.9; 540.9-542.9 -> 0.04 nm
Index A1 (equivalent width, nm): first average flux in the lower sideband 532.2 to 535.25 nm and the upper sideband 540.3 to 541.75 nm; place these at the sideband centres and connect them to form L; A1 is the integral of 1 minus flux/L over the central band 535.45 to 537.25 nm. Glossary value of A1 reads -0.22 nm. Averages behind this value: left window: 14.4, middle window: 16.1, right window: 14.2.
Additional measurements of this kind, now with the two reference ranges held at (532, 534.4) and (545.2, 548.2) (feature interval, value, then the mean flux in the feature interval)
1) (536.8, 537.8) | 0.024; 14.4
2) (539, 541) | 0.127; 14.1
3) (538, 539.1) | -0.132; 16.7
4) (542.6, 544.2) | 0.029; 15.3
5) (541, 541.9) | -0.007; 15.4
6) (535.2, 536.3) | -0.219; 17.4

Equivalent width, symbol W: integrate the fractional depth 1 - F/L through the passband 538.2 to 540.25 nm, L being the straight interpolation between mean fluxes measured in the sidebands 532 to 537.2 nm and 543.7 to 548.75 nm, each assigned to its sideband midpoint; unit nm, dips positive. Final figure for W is 0.02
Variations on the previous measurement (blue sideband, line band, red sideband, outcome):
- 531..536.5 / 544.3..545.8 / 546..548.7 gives 0.05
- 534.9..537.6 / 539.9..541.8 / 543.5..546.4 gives 0.17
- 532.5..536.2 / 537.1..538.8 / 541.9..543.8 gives -0.06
